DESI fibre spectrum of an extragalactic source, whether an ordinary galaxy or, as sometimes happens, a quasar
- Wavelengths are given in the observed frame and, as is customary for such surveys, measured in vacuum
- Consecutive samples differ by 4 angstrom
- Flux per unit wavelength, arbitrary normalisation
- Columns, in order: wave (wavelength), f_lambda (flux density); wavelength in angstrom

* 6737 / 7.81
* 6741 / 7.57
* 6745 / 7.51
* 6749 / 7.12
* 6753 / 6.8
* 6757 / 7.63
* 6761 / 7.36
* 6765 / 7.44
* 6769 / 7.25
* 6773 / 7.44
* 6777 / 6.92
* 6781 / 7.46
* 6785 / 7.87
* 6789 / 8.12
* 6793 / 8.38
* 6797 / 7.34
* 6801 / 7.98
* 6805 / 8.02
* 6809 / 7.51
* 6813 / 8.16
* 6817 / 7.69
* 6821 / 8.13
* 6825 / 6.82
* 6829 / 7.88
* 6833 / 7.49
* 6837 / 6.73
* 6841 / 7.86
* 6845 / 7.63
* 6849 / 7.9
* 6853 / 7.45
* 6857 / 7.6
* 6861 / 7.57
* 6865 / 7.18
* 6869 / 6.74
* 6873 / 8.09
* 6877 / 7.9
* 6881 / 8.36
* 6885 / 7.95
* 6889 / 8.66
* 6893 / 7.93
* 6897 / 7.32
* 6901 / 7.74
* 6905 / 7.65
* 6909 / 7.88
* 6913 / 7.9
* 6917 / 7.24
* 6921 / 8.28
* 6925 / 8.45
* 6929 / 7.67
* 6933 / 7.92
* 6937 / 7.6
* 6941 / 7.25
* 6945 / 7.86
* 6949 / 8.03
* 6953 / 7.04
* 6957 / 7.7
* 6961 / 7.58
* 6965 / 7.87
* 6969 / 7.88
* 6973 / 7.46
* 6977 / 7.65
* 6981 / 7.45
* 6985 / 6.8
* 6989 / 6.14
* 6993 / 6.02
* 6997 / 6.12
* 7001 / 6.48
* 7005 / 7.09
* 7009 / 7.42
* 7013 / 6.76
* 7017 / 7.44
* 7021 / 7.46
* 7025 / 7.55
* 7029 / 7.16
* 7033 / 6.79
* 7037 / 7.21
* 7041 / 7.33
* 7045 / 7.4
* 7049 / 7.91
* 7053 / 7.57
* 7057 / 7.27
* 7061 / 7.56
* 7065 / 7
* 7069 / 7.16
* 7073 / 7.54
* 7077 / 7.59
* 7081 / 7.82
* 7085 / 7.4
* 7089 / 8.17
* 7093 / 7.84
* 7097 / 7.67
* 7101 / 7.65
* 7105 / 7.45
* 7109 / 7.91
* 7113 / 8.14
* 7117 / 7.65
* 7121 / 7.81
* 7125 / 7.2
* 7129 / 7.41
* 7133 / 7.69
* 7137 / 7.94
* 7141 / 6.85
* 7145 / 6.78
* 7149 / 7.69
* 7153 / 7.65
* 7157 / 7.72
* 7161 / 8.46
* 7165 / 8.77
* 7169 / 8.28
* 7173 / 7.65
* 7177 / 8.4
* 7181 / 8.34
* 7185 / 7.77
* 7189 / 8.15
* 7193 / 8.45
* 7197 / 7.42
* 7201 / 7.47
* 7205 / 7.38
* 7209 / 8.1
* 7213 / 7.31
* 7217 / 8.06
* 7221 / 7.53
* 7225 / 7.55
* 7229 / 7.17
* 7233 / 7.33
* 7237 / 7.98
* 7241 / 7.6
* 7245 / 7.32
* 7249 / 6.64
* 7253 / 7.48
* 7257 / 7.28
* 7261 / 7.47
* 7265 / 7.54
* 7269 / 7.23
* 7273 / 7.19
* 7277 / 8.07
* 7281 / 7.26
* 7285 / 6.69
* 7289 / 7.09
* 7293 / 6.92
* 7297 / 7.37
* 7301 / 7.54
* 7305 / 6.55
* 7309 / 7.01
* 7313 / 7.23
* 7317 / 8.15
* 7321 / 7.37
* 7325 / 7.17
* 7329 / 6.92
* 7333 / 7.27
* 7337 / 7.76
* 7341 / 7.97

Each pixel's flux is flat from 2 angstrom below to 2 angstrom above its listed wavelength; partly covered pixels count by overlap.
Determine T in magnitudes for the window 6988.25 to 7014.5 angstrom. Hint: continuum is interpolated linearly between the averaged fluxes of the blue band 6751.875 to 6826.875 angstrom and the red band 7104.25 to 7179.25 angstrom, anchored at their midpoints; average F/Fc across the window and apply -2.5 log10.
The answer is 0.17 mag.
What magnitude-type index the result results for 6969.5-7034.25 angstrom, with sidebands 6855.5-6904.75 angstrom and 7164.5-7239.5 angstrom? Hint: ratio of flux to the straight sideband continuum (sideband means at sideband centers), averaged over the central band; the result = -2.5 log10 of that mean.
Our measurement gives 0.113 mag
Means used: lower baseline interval 7.75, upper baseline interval 7.83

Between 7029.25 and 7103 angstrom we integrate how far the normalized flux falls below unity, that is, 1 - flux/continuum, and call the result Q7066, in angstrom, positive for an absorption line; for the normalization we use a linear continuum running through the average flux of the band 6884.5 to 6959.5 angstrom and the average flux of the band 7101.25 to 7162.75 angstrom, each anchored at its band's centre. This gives 1.8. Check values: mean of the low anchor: 7.79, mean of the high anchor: 7.62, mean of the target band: 7.49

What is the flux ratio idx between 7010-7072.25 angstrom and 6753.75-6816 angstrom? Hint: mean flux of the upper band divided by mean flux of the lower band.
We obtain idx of 0.96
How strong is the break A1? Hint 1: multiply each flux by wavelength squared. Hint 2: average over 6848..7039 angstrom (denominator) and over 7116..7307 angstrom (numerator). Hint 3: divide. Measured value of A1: 1.1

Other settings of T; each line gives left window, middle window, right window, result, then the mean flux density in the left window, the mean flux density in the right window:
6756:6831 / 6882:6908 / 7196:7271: -0.04 mag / 7.65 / 7.47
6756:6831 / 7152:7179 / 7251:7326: -0.11 mag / 7.65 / 7.3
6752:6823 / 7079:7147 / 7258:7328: -0.03 mag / 7.65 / 7.28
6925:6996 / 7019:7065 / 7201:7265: 0.01 mag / 7.42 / 7.48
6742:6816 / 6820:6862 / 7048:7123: 0.01 mag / 7.57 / 7.63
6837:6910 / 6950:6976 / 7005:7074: -0.02 mag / 7.72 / 7.32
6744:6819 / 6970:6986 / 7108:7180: 0.04 mag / 7.58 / 7.78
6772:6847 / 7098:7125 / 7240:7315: -0.05 mag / 7.66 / 7.23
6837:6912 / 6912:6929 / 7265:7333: -0.04 mag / 7.72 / 7.24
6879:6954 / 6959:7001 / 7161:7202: 0.12 mag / 7.84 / 8.1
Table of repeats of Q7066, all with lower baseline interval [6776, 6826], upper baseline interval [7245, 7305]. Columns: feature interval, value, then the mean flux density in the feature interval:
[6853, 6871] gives 0.9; 7.29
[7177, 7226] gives -3.3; 7.82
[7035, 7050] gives 0.1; 7.43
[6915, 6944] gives -0.6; 7.78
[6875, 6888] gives -0.8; 8.12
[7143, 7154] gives 0.1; 7.35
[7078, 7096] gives -0.8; 7.79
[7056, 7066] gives 0.2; 7.3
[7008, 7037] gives 1.2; 7.22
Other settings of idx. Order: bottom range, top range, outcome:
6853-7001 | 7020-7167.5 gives 1.00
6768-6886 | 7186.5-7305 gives 0.97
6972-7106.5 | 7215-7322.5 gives 1.01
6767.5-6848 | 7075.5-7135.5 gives 1.01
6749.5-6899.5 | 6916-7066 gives 0.96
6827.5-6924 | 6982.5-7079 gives 0.92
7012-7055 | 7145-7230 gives 1.07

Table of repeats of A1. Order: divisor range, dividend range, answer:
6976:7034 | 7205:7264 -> 1.15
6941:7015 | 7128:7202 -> 1.15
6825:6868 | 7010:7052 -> 1.03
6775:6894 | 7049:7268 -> 1.09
